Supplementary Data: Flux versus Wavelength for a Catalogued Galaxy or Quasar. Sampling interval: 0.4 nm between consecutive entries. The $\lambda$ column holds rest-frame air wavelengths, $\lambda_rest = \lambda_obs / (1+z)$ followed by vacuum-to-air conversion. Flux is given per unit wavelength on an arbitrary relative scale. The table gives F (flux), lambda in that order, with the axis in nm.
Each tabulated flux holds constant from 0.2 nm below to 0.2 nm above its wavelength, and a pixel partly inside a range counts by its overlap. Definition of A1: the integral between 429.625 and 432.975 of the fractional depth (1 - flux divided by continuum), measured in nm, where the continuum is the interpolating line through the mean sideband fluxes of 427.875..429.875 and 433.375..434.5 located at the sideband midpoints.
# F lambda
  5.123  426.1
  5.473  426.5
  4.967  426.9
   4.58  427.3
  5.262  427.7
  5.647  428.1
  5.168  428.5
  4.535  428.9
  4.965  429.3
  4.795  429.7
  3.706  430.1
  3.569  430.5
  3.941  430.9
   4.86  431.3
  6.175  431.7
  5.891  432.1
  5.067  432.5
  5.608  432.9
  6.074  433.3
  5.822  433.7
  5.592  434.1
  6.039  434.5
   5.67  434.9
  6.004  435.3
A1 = 0.37 nm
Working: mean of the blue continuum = 5.03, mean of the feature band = 4.82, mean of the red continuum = 5.81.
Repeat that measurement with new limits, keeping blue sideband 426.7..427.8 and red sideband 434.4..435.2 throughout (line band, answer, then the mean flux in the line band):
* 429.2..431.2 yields 0.41 nm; 4.19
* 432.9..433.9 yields -0.04 nm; 5.88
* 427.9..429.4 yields 0.00 nm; 5.09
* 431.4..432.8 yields -0.03 nm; 5.64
